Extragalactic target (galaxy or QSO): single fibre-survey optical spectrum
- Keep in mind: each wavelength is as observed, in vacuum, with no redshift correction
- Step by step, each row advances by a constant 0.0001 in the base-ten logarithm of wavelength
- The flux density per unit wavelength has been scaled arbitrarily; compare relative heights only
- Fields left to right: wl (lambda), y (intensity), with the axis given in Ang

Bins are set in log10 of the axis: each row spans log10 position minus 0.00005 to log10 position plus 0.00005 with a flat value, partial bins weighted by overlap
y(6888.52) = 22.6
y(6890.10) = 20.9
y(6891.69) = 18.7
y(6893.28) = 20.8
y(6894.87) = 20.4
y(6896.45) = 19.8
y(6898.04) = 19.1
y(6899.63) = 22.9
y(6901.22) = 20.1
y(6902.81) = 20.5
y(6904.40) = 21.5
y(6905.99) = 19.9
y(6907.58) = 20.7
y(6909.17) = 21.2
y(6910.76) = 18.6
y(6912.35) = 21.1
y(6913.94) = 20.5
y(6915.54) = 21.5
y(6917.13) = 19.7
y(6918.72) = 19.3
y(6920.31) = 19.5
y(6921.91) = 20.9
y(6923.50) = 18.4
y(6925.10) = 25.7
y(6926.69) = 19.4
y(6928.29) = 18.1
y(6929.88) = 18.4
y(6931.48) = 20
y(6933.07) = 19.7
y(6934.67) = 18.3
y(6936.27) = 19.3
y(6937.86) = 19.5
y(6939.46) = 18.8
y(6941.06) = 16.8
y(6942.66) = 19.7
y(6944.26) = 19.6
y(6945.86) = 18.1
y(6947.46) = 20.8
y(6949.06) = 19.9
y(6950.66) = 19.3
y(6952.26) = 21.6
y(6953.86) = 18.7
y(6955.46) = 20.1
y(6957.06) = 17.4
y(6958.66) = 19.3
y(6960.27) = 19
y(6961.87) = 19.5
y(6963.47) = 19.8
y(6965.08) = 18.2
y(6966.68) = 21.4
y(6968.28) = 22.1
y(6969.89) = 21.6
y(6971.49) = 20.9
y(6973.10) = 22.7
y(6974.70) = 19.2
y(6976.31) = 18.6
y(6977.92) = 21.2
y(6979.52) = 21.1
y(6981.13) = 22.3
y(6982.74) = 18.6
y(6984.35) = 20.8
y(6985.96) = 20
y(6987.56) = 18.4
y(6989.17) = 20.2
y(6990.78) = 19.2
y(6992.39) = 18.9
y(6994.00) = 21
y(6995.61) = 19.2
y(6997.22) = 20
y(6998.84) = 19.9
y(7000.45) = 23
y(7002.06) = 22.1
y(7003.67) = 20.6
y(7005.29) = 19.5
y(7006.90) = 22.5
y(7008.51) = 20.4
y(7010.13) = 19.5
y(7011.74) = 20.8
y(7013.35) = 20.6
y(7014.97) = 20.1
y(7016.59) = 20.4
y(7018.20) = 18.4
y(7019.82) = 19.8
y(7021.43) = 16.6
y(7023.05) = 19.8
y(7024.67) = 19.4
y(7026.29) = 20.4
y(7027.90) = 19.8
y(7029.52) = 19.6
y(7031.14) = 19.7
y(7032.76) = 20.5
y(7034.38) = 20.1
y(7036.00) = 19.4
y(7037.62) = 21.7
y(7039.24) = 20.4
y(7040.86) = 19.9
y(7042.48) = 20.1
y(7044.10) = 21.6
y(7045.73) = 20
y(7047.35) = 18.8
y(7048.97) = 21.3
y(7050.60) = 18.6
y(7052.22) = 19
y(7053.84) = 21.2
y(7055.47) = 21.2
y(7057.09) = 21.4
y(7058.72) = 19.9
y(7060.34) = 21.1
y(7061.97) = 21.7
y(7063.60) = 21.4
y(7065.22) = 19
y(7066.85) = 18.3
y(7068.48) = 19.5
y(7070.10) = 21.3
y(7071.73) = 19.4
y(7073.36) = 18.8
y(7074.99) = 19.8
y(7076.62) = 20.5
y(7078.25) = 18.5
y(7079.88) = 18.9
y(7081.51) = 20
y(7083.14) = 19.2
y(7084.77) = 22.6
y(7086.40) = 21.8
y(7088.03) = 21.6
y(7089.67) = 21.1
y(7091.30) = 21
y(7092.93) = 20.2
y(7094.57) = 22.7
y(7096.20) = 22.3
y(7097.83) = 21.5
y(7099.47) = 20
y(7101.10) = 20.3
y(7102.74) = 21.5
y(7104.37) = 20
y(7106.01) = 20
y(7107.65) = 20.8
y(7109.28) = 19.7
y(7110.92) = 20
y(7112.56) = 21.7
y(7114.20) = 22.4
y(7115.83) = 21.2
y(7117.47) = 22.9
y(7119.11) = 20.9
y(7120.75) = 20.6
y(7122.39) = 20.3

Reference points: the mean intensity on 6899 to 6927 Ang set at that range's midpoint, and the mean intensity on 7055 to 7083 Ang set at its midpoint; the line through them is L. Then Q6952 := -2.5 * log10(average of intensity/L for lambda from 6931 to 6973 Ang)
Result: 0.05 mag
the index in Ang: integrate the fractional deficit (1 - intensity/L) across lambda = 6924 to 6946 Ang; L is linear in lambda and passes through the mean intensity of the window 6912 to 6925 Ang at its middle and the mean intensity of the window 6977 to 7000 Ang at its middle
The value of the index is 1.0 Ang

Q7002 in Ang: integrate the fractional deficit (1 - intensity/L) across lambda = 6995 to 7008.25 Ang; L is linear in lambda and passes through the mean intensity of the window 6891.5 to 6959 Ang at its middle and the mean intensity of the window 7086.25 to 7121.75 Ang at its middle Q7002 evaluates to -0.31 Ang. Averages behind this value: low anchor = 19.9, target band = 20.9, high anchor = 21.1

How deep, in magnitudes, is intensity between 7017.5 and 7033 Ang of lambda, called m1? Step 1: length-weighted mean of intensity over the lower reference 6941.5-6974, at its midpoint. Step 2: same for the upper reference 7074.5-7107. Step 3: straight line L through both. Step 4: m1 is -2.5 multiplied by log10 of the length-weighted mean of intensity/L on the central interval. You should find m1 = 0.05 mag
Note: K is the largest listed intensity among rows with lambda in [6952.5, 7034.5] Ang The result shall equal 23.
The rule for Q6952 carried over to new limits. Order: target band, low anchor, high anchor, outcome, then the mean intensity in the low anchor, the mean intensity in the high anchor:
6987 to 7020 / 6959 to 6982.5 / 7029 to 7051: 0.00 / 20.5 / 20.2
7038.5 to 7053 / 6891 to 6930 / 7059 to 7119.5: 0.03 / 20.3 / 20.6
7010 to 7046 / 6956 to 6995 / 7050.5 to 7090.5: 0.01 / 20.1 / 20.3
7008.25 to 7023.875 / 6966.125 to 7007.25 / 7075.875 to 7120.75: 0.06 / 20.5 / 20.9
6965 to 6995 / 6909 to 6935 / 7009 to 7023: -0.04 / 20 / 19.6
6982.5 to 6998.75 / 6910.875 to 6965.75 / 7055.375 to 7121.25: 0.02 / 19.6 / 20.6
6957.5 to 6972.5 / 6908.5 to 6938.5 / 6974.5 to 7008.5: 0.00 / 20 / 20.3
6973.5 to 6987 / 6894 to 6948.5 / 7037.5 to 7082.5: -0.01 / 19.9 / 20.1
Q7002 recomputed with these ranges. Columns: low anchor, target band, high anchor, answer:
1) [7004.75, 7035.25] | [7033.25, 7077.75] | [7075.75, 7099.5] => 0.41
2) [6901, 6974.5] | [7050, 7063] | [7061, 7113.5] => -0.12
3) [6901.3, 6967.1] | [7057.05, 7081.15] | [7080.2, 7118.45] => 1.02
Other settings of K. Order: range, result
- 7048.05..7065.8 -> 21.7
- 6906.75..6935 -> 25.7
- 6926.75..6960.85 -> 21.6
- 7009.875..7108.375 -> 22.7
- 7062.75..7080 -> 21.4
